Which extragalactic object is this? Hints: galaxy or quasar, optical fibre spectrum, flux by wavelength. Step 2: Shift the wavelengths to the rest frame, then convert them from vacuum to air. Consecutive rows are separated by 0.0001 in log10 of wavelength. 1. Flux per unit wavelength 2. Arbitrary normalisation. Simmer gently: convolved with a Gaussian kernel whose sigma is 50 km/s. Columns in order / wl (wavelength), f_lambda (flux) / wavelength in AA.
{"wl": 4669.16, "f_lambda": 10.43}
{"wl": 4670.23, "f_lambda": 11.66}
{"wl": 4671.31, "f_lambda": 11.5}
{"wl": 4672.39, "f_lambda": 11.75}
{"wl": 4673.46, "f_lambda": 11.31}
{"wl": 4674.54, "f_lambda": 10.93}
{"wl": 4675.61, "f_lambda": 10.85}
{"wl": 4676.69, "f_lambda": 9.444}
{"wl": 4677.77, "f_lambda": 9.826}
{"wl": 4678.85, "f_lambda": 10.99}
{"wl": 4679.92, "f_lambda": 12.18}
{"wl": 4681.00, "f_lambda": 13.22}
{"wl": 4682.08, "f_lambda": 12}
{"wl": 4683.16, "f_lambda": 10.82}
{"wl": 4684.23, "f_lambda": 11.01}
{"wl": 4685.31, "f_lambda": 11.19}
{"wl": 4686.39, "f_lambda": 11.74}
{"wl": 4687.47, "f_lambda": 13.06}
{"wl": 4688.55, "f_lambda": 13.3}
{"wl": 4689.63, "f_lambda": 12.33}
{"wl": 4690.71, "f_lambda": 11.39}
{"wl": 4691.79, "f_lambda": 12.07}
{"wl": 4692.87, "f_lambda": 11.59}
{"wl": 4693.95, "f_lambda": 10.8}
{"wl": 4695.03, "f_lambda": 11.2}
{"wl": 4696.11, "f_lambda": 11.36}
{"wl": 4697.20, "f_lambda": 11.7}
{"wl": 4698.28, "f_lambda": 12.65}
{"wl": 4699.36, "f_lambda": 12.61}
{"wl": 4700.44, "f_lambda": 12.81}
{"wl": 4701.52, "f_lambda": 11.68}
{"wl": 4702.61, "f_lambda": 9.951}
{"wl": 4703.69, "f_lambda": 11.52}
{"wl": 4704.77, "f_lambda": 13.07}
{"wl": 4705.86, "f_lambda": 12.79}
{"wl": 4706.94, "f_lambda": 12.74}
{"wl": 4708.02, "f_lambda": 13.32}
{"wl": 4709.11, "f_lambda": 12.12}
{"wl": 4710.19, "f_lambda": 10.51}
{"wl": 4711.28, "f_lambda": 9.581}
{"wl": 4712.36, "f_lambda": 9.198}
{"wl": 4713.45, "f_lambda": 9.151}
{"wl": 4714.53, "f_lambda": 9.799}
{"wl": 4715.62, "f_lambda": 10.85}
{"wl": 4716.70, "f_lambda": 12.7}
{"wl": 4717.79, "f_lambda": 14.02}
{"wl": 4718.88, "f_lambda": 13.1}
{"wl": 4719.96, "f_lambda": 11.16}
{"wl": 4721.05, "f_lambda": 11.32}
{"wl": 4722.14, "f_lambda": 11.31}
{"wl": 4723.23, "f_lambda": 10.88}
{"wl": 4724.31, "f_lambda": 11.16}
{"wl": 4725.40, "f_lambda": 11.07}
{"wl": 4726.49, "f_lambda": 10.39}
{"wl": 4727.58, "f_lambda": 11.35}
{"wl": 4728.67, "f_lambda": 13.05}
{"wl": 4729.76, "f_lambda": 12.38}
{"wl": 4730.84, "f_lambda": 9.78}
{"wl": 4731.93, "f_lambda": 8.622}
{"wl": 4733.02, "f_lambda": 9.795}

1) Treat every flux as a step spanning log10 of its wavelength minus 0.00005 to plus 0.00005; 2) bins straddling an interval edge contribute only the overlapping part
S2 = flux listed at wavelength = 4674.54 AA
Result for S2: 10.93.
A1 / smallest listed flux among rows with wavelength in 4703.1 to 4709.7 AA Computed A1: 11.52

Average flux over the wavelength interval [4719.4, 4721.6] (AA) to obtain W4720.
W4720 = 11.3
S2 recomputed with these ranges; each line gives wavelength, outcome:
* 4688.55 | 13.3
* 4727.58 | 11.35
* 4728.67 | 13.05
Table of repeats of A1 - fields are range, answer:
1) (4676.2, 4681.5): 9.444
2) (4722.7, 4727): 10.39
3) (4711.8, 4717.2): 9.151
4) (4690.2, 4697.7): 10.8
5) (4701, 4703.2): 9.951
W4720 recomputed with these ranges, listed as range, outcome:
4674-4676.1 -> 10.9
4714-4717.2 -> 11.1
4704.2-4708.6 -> 13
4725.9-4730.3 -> 11.8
